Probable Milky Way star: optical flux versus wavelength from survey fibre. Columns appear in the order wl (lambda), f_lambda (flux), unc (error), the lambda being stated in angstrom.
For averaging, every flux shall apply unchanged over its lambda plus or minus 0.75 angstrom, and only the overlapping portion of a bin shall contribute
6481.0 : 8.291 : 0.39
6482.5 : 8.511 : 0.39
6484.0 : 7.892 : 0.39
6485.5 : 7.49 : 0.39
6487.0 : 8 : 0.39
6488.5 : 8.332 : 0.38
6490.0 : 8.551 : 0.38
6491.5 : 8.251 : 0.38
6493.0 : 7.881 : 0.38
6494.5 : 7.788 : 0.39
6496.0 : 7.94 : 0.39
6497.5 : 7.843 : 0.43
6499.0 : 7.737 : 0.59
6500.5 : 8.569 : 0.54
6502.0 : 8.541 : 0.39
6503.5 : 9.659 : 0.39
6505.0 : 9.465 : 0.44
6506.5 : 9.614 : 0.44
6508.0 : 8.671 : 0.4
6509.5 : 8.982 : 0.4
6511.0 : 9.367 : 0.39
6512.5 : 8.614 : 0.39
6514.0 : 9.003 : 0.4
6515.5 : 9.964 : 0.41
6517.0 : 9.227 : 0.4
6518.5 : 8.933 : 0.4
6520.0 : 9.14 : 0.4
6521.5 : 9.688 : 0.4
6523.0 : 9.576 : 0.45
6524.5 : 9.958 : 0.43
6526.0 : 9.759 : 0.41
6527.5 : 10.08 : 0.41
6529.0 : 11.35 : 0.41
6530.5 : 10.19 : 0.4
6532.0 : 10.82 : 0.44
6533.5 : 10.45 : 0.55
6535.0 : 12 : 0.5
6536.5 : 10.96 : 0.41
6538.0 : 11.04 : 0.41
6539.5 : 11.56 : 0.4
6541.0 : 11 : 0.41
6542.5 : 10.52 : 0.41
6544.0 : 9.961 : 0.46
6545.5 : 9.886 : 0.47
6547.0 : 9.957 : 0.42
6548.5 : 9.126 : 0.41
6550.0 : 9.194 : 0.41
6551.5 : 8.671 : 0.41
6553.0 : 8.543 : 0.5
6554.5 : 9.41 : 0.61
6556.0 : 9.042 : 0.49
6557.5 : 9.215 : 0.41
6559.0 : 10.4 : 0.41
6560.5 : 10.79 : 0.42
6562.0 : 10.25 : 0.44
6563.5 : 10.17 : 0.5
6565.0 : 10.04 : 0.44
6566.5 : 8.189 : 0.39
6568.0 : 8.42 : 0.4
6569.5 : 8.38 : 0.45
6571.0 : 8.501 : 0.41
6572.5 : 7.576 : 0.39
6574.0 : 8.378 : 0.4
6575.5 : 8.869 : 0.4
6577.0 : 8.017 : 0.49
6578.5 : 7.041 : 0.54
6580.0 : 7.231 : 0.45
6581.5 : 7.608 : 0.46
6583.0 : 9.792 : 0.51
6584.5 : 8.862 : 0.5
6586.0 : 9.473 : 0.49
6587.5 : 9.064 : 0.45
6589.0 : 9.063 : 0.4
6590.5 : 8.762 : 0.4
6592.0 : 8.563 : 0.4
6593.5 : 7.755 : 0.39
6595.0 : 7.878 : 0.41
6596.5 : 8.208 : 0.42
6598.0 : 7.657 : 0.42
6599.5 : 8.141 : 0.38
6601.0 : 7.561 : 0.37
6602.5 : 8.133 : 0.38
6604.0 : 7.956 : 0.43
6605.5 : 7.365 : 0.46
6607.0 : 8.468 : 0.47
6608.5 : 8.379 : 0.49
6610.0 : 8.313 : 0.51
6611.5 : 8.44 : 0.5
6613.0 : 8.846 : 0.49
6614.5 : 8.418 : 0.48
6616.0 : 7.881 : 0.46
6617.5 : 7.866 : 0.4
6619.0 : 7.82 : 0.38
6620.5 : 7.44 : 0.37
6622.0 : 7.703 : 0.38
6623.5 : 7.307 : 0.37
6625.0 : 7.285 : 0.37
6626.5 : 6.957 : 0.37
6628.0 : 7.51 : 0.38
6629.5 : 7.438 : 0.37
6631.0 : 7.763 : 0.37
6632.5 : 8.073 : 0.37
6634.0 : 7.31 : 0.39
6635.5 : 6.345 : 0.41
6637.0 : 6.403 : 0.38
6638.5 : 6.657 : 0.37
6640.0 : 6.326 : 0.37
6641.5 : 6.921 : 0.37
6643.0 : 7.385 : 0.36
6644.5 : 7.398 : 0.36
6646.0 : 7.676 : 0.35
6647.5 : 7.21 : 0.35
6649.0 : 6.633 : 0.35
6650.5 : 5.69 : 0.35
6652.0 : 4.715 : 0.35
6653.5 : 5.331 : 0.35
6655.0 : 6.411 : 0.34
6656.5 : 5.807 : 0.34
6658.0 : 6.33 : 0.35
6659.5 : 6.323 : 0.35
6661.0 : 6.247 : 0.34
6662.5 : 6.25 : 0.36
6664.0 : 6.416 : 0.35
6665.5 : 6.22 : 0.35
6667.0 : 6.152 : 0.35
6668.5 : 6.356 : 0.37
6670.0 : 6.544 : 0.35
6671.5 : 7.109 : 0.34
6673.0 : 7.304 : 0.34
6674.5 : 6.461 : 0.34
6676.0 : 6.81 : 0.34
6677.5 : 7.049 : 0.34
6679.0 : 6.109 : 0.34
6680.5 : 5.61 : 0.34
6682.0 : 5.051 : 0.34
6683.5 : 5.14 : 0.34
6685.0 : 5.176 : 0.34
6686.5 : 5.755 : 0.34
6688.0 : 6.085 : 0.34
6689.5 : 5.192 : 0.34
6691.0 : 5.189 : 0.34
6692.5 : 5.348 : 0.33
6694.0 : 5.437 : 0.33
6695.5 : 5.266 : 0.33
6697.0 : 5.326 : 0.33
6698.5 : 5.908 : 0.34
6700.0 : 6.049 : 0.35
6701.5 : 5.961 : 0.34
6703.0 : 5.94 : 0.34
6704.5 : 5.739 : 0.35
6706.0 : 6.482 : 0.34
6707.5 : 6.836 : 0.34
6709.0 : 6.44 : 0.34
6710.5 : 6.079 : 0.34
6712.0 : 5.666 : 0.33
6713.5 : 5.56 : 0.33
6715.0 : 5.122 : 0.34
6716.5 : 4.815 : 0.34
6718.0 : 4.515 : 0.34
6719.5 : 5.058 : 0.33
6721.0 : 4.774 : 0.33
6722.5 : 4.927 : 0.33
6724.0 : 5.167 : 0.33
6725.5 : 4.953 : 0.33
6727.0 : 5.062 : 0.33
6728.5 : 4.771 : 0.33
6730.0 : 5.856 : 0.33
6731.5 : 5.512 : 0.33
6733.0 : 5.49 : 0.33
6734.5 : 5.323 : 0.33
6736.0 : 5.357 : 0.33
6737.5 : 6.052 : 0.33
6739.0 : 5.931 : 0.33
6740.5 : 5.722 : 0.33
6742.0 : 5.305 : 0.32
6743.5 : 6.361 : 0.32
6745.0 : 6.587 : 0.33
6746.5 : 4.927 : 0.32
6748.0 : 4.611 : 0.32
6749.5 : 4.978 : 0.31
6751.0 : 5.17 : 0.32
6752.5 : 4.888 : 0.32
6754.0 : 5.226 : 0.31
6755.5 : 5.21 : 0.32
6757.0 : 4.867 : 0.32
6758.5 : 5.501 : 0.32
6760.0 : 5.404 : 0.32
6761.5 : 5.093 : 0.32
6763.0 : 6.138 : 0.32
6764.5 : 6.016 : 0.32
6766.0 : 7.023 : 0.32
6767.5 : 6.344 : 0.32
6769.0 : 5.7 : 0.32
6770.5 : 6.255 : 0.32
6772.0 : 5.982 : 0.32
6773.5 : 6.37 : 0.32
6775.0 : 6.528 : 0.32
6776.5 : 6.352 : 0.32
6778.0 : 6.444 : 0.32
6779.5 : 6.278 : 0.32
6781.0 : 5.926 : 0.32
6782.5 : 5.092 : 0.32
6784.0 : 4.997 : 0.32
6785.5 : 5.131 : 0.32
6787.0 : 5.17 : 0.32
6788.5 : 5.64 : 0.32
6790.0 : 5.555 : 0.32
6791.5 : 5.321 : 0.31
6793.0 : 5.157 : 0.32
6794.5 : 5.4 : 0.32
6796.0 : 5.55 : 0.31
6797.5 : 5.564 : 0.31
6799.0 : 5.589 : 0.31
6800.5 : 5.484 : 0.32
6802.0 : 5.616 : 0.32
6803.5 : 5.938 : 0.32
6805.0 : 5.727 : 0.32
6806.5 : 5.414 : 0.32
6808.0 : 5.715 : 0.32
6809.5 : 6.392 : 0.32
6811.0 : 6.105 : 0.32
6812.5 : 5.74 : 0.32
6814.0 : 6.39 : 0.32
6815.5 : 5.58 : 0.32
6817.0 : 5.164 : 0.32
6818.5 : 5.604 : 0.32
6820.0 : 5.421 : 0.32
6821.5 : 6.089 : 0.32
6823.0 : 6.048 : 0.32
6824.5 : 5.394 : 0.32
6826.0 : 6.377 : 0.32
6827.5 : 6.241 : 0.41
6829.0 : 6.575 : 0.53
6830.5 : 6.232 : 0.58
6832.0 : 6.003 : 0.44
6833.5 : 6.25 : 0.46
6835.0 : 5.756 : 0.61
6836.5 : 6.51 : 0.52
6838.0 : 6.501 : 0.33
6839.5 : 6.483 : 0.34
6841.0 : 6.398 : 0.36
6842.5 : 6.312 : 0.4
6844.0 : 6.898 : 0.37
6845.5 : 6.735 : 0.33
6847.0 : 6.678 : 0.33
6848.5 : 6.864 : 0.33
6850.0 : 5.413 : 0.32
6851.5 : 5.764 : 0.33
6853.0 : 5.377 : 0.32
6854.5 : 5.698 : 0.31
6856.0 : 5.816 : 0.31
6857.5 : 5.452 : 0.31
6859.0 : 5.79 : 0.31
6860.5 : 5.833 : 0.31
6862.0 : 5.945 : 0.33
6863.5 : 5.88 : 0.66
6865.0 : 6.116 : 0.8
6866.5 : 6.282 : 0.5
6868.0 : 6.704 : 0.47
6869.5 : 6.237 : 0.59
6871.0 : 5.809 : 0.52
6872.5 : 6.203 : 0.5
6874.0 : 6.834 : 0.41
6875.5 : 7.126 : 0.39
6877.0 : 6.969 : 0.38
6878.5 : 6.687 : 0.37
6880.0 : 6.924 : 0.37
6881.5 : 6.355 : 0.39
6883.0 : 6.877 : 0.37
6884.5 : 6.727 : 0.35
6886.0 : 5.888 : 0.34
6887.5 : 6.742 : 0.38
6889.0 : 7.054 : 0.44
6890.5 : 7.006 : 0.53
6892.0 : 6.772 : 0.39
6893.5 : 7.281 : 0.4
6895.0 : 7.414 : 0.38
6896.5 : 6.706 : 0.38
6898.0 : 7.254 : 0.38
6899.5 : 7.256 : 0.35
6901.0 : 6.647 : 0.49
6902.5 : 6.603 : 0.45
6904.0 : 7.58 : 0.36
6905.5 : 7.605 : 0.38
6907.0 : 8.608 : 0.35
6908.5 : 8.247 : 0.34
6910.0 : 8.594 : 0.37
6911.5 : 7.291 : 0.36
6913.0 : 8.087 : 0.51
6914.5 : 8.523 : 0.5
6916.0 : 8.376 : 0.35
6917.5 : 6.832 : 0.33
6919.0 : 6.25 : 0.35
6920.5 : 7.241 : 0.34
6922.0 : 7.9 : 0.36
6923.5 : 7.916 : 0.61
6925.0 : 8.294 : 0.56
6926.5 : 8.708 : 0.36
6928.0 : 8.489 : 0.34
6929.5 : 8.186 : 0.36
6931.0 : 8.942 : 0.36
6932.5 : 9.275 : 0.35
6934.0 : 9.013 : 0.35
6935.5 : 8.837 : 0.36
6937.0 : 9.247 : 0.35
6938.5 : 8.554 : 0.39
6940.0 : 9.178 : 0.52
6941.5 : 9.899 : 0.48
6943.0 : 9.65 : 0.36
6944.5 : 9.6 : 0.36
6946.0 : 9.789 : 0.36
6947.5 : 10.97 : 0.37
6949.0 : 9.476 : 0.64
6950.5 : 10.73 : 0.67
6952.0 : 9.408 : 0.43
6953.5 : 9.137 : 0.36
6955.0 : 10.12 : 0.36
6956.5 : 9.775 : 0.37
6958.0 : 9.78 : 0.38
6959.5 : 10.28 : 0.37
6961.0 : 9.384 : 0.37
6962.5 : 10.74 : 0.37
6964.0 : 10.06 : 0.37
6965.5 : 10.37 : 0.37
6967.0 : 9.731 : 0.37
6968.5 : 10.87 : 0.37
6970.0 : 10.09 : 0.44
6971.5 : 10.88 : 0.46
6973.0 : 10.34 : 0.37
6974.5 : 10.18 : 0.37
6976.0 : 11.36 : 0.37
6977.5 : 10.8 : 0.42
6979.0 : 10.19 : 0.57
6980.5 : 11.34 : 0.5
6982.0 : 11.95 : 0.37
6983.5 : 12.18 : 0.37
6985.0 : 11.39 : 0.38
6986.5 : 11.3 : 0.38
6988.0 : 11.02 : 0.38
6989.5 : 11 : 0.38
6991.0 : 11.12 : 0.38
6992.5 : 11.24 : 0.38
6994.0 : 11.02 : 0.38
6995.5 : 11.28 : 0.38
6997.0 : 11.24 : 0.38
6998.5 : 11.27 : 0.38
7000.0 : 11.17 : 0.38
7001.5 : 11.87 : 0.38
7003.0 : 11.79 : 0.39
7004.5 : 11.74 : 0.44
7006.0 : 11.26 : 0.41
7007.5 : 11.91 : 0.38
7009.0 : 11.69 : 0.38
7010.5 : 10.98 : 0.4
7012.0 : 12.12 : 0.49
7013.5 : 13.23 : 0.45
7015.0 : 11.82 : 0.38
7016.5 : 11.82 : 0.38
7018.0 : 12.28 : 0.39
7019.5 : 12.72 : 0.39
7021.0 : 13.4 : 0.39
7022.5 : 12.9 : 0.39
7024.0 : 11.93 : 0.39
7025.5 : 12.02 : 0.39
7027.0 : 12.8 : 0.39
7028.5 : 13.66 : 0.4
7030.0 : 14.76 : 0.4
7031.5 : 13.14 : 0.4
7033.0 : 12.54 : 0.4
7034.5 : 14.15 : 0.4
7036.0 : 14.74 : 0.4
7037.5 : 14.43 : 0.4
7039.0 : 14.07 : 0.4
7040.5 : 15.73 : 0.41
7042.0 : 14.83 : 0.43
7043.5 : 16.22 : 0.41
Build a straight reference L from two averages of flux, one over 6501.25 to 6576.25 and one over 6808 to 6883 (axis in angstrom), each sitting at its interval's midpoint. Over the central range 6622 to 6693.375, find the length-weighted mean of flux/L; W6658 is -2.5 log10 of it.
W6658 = 0.27 mag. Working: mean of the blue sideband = 9.62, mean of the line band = 6.45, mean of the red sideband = 6.17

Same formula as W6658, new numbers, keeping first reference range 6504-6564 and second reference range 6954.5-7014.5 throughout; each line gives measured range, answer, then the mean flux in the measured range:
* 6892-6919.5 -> 0.397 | 7.5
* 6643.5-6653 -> 0.477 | 6.54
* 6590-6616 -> 0.226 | 8.15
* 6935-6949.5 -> 0.146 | 9.53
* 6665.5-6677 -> 0.465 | 6.65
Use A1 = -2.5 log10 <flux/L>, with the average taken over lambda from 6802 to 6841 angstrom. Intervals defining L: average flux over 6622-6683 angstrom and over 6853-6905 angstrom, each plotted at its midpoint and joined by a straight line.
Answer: 0.10 mag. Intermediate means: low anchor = 6.63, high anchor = 6.53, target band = 5.99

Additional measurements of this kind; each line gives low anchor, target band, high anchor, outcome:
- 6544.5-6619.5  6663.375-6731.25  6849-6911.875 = 0.34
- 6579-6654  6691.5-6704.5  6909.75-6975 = 0.38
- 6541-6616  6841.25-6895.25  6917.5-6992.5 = 0.44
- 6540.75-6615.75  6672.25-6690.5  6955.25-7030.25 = 0.49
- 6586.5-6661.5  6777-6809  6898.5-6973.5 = 0.43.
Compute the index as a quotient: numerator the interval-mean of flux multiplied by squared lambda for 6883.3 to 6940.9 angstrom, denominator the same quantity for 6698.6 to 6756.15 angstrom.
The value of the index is 1.49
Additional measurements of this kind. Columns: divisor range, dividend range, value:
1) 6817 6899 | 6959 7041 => 1.94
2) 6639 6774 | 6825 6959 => 1.34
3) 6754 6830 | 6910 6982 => 1.70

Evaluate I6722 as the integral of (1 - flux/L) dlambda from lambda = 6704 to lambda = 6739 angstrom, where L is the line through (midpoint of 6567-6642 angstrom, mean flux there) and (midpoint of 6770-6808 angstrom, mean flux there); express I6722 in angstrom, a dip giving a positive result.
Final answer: 5.62 angstrom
